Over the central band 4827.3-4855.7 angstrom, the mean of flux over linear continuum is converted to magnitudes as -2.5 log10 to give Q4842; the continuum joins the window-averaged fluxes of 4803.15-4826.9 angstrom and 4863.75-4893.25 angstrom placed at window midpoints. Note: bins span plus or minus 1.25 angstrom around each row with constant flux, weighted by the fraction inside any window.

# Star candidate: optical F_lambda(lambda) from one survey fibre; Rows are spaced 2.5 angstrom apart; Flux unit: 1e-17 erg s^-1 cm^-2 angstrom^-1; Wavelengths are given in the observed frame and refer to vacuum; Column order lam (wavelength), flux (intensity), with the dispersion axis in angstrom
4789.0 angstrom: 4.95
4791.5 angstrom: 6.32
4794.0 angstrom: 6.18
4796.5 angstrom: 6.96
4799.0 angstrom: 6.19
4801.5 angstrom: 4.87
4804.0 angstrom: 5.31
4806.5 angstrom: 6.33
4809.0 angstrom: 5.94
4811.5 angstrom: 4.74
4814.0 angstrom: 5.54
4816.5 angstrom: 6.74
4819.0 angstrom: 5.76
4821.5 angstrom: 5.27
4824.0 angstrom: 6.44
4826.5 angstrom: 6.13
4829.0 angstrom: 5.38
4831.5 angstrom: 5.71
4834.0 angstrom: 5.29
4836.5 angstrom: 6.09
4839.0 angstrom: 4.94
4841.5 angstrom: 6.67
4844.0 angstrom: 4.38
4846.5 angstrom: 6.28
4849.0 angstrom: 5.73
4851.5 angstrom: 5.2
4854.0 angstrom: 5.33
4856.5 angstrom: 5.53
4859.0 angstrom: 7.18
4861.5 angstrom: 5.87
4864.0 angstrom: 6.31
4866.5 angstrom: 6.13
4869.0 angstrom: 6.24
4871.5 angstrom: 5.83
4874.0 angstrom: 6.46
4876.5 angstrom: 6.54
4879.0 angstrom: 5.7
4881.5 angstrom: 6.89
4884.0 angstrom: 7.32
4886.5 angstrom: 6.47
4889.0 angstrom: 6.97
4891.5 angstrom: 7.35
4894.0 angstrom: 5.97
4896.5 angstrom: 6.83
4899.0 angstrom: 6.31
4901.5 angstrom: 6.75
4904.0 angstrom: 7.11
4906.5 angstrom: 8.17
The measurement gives 0.10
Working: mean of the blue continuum 5.82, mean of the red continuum 6.52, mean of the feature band 5.55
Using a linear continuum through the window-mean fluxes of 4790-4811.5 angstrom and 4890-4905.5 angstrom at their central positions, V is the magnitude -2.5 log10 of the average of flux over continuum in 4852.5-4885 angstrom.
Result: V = 0.05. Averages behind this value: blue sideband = 5.93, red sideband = 6.75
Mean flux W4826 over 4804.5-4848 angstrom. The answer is 5.74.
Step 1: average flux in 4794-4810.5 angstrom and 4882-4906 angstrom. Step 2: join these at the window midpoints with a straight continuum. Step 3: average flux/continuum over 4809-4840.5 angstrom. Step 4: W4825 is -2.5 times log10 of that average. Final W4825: 0.09 mag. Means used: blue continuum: 5.93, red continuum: 6.83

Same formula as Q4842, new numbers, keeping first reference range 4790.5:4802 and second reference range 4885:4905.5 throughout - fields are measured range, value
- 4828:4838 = 0.14 mag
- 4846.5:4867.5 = 0.10 mag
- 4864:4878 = 0.06 mag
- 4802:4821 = 0.10 mag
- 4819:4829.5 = 0.09 mag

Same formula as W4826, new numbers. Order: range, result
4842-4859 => 5.59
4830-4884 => 5.95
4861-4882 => 6.21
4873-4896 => 6.64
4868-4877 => 6.25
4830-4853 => 5.58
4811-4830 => 5.79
